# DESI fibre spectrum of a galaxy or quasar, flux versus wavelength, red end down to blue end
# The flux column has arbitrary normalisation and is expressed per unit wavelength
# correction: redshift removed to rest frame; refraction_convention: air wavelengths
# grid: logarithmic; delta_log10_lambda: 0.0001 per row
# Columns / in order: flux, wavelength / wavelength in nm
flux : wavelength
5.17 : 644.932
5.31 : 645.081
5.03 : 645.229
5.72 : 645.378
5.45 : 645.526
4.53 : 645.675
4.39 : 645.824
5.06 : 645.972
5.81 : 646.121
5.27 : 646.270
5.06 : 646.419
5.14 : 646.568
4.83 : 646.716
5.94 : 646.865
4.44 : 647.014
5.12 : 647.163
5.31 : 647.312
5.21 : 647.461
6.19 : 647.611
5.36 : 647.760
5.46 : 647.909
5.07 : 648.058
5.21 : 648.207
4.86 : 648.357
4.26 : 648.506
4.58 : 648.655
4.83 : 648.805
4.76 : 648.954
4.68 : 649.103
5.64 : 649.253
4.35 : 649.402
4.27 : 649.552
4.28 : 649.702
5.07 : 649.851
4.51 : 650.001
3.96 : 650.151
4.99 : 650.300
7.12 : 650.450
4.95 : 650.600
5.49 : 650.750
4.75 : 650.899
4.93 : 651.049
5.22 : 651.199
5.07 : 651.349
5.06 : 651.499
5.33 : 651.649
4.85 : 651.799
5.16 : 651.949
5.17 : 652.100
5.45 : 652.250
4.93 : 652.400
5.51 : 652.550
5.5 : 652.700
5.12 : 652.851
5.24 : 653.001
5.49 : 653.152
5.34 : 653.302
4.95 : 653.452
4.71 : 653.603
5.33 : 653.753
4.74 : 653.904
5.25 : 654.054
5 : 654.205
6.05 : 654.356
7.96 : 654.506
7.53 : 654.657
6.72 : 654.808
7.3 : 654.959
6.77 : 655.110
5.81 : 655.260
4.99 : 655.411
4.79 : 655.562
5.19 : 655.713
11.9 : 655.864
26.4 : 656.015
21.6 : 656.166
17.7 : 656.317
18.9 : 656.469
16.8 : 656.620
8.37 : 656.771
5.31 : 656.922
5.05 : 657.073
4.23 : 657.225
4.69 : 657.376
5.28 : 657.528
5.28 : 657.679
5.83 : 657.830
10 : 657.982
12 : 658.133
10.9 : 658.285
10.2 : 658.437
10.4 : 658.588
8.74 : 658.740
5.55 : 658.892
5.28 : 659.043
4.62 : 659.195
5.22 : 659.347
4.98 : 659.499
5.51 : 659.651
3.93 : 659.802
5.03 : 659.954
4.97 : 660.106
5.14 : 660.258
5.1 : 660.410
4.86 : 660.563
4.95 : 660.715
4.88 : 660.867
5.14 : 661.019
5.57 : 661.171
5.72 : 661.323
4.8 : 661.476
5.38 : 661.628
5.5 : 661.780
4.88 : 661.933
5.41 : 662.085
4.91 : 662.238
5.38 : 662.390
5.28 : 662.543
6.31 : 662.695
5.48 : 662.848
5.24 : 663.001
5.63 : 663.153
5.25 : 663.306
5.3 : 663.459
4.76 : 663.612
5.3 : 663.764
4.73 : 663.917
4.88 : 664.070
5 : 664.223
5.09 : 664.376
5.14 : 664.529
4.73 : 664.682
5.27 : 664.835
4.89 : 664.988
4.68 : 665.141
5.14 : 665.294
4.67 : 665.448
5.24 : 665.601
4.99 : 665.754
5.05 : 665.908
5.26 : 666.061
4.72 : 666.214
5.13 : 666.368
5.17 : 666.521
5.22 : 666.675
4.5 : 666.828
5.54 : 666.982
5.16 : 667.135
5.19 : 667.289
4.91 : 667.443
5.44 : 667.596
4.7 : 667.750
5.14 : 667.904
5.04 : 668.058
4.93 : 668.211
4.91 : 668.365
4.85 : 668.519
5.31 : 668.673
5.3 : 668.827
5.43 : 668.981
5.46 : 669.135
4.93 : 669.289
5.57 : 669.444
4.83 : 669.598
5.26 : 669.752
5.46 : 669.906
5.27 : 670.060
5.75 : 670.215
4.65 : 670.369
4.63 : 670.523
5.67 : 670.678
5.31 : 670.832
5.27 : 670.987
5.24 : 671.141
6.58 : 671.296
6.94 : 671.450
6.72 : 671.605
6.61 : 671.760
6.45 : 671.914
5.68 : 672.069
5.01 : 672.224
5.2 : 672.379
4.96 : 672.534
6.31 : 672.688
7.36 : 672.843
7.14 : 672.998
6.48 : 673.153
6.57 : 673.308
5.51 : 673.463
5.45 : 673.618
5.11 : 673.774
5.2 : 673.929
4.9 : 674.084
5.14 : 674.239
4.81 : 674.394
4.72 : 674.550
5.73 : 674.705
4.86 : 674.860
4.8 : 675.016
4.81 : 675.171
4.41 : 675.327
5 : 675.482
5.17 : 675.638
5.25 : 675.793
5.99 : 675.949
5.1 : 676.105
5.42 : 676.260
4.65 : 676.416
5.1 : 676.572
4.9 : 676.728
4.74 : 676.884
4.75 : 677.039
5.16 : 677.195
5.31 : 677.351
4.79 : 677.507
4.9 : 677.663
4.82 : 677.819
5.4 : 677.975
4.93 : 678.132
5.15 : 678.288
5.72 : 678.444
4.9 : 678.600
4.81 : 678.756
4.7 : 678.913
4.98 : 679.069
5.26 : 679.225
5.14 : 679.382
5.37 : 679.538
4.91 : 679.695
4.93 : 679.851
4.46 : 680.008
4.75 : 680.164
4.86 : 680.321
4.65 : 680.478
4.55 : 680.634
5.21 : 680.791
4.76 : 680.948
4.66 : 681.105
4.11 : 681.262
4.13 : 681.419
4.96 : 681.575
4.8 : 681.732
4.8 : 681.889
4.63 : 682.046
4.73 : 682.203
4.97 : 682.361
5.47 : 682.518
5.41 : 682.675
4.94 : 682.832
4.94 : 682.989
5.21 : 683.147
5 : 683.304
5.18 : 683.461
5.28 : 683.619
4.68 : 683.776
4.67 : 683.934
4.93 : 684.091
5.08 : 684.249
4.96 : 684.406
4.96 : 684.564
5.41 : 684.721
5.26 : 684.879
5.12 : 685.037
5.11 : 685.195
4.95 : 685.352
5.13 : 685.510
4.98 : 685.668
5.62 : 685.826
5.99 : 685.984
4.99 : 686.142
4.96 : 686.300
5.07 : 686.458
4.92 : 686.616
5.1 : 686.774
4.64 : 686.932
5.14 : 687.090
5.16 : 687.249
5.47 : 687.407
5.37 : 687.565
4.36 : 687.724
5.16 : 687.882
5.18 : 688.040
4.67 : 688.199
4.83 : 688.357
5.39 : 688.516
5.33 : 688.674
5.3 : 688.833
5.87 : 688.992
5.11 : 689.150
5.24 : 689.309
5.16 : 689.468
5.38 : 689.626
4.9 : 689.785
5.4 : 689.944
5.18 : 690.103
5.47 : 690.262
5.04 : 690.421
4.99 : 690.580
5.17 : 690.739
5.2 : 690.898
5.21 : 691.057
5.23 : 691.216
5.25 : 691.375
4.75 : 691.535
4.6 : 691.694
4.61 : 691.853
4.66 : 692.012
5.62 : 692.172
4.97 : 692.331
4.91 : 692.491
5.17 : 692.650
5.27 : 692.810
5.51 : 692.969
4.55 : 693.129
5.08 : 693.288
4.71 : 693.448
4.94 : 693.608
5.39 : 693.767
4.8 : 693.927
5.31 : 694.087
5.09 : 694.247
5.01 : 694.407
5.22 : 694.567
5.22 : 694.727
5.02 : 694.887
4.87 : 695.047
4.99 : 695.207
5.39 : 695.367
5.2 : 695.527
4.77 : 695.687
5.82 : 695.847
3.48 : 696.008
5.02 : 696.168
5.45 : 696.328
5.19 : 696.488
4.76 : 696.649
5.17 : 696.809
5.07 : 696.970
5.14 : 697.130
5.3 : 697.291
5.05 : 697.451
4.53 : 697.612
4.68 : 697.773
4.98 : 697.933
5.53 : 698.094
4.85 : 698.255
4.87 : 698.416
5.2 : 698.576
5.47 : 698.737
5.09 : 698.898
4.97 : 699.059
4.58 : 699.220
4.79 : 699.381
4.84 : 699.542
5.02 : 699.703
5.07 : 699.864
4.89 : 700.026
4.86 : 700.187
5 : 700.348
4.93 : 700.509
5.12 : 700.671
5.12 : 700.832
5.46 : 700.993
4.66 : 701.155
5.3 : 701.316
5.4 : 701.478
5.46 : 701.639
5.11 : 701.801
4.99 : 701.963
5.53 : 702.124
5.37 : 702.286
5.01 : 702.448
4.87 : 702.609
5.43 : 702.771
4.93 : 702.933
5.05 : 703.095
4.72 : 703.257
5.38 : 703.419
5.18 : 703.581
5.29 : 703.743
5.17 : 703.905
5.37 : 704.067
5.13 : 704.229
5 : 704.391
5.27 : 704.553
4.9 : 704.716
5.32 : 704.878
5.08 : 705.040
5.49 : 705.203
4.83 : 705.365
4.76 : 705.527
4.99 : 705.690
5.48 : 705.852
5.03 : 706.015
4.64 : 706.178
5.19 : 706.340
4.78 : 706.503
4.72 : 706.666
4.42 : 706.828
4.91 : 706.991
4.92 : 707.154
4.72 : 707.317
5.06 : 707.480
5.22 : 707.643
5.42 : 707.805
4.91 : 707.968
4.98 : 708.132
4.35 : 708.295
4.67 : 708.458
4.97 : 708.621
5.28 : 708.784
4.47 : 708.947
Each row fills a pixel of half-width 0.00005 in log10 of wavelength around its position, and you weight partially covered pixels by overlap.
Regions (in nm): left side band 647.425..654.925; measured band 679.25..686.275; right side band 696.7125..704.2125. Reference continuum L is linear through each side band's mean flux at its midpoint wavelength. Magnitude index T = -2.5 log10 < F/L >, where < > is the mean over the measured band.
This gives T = 0.04 mag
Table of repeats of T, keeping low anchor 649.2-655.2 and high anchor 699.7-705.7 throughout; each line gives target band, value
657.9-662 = -0.17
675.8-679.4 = 0.04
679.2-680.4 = 0.06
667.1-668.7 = 0.05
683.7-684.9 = 0.05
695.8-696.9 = 0.04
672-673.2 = -0.14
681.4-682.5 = 0.09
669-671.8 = -0.05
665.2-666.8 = 0.06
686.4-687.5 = 0.03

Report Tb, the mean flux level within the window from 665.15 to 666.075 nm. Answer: 5.01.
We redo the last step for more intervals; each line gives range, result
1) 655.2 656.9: 12.8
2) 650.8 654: 5.14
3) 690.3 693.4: 5.04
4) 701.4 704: 5.18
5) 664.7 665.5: 4.92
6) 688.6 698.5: 5.08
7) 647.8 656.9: 6.68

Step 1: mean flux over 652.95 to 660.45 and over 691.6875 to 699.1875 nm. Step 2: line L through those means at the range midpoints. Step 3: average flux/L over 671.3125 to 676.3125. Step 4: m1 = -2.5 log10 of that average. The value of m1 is 0.17 mag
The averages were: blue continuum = 7.7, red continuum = 5.03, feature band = 5.6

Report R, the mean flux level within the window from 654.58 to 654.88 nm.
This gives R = 7.12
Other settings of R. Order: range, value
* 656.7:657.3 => 5.72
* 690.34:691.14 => 5.13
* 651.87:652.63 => 5.24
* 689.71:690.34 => 5.24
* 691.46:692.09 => 4.66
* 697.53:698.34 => 4.91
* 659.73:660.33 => 4.77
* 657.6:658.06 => 7.07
